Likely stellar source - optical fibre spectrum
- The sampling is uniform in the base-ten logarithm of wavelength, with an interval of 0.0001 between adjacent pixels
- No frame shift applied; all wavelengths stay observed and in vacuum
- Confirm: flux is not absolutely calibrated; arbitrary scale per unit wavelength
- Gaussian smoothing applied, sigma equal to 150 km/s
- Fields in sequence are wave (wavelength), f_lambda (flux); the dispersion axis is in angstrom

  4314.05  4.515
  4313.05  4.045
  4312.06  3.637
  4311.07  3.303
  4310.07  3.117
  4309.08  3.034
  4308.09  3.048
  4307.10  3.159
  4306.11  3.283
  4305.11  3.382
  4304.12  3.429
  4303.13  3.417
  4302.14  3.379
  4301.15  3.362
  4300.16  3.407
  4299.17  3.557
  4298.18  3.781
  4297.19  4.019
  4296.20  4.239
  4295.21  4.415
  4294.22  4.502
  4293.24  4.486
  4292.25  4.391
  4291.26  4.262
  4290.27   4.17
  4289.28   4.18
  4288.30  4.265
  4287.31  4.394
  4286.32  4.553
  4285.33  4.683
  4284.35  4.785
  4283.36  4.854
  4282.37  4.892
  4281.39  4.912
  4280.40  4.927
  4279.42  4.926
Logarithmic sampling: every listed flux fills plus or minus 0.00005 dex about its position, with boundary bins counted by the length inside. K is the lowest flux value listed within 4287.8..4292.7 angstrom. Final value 4.17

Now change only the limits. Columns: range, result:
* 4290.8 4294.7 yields 4.262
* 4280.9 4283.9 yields 4.854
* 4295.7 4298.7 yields 3.781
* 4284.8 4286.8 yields 4.553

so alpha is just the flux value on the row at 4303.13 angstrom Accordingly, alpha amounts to 3.417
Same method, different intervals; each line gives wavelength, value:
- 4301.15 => 3.362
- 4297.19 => 4.019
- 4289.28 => 4.18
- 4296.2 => 4.239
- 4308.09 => 3.048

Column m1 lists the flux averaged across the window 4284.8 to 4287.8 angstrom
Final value 4.55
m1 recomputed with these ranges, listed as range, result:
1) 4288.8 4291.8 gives 4.2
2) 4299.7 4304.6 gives 3.4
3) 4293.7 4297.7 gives 4.3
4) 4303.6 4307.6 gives 3.31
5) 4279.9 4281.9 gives 4.94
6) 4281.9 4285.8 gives 4.8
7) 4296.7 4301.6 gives 3.63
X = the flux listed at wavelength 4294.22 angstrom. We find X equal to 4.502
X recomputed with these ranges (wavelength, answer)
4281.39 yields 4.912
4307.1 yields 3.159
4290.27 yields 4.17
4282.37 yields 4.892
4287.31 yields 4.394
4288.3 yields 4.265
